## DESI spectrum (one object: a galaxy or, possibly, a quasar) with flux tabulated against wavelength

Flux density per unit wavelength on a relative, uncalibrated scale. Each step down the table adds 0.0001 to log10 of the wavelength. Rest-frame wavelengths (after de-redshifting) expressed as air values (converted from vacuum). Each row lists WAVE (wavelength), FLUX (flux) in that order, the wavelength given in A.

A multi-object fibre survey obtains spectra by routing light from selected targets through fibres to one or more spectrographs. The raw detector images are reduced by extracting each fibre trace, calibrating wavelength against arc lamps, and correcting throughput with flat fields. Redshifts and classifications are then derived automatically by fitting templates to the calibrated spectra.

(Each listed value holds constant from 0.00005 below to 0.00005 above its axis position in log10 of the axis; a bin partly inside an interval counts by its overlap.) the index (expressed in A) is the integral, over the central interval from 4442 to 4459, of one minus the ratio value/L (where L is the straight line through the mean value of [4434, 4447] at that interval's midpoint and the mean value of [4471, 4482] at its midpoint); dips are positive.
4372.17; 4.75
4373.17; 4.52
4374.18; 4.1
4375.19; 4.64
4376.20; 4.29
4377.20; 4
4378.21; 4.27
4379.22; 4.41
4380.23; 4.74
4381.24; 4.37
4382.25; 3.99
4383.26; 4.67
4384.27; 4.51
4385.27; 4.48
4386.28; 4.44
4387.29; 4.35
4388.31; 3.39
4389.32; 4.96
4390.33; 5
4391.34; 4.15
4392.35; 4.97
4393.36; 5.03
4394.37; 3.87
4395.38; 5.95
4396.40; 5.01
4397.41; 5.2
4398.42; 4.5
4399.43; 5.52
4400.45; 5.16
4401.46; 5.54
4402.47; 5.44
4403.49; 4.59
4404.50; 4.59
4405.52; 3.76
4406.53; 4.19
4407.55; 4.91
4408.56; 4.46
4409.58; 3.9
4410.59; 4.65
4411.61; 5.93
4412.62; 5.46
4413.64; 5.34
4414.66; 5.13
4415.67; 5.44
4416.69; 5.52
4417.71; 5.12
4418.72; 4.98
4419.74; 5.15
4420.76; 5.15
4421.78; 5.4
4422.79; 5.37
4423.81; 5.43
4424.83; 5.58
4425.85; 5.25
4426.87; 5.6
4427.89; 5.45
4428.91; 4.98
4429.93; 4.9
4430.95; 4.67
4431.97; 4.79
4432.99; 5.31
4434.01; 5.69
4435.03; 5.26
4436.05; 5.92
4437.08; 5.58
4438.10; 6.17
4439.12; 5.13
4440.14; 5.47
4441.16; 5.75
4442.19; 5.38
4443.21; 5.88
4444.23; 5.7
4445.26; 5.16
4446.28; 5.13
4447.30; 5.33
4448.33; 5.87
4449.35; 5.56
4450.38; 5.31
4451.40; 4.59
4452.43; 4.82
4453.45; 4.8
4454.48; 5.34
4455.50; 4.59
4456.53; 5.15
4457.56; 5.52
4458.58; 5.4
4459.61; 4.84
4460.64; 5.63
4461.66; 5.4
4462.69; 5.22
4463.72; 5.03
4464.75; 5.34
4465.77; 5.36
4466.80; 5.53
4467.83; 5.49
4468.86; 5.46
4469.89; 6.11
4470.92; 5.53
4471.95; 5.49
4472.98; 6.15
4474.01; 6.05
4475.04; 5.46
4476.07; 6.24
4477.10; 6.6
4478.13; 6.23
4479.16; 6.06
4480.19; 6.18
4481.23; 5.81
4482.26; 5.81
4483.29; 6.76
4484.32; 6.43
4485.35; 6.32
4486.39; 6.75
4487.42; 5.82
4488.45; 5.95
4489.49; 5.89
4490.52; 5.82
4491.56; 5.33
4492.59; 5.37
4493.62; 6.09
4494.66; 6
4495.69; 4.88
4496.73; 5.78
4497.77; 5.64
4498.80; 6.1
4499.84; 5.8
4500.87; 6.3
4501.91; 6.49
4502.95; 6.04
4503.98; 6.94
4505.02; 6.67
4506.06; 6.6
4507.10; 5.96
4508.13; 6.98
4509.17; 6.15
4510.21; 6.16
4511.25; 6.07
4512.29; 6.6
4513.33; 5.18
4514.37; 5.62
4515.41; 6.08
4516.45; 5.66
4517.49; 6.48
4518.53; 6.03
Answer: 1.22 A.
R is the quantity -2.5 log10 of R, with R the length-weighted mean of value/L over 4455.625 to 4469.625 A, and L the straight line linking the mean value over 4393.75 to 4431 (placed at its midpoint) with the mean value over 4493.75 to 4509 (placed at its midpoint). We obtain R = 0.07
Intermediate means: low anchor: 5.06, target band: 5.33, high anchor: 6.15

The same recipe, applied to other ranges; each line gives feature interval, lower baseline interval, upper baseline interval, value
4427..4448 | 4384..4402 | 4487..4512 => -0.016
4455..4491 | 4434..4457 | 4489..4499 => -0.040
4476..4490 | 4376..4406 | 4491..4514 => -0.073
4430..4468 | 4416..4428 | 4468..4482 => 0.062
